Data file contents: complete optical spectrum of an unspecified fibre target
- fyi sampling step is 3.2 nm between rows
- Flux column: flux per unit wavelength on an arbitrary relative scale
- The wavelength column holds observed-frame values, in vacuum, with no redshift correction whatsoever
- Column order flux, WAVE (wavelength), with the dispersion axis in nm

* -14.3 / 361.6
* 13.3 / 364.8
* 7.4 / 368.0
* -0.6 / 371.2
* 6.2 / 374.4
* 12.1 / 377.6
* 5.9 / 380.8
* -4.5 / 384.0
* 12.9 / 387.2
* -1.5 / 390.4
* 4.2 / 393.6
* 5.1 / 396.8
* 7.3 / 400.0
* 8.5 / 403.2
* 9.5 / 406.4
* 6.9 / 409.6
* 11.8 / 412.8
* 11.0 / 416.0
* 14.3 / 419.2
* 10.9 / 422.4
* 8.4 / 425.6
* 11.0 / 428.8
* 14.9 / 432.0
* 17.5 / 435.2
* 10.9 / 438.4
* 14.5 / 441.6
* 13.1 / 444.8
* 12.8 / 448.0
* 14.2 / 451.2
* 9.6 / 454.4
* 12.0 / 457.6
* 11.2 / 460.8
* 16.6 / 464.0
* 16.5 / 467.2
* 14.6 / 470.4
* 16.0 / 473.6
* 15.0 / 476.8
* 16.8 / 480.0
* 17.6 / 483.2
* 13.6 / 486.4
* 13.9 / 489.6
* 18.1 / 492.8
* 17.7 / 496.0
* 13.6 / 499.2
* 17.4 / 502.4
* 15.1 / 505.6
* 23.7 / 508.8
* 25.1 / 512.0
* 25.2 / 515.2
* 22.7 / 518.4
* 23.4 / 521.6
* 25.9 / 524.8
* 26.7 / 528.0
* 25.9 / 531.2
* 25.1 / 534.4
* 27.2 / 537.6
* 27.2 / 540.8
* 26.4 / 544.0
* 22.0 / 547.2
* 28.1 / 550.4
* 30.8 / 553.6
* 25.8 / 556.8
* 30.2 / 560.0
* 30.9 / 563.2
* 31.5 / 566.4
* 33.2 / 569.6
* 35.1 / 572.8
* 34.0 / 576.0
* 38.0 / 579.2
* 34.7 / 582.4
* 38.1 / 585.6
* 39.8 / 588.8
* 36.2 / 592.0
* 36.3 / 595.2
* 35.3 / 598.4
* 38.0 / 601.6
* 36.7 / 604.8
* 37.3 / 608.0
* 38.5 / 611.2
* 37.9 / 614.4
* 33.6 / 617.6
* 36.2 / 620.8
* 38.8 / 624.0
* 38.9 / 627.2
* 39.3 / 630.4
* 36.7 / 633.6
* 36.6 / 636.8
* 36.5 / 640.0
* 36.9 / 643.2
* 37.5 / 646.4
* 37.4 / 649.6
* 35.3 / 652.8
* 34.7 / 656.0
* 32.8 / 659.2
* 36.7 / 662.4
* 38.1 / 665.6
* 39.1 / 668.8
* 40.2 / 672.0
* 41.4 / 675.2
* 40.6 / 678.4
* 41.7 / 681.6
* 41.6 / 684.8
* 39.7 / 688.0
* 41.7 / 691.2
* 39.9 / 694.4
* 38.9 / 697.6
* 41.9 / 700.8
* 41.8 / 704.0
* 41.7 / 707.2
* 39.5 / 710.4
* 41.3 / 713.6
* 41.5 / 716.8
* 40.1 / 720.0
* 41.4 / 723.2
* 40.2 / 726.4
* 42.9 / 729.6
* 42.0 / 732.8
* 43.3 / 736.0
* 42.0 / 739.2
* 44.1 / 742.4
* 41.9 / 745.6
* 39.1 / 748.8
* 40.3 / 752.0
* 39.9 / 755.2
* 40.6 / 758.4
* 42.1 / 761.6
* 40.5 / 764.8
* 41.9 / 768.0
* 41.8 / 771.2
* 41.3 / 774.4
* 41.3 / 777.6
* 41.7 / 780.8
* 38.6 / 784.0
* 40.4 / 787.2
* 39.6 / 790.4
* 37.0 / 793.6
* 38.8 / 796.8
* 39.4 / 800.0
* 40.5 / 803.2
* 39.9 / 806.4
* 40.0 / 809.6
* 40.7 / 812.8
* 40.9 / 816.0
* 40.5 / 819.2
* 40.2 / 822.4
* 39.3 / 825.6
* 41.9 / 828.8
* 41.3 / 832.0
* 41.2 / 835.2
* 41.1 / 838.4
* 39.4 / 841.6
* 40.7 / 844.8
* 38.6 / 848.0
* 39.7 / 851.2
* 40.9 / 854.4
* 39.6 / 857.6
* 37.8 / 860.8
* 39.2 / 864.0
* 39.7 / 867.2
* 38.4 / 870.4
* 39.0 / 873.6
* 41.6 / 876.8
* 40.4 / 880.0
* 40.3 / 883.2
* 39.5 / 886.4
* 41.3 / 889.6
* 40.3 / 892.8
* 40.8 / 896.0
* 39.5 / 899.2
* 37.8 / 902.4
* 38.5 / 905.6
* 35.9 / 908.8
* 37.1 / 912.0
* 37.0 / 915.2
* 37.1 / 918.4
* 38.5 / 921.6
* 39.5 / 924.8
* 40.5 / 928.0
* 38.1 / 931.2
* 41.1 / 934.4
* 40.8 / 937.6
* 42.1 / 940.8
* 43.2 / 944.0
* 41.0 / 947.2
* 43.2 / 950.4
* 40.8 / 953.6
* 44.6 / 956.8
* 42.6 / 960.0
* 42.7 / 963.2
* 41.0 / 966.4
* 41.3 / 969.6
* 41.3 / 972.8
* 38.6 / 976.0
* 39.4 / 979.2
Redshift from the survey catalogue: 0.27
